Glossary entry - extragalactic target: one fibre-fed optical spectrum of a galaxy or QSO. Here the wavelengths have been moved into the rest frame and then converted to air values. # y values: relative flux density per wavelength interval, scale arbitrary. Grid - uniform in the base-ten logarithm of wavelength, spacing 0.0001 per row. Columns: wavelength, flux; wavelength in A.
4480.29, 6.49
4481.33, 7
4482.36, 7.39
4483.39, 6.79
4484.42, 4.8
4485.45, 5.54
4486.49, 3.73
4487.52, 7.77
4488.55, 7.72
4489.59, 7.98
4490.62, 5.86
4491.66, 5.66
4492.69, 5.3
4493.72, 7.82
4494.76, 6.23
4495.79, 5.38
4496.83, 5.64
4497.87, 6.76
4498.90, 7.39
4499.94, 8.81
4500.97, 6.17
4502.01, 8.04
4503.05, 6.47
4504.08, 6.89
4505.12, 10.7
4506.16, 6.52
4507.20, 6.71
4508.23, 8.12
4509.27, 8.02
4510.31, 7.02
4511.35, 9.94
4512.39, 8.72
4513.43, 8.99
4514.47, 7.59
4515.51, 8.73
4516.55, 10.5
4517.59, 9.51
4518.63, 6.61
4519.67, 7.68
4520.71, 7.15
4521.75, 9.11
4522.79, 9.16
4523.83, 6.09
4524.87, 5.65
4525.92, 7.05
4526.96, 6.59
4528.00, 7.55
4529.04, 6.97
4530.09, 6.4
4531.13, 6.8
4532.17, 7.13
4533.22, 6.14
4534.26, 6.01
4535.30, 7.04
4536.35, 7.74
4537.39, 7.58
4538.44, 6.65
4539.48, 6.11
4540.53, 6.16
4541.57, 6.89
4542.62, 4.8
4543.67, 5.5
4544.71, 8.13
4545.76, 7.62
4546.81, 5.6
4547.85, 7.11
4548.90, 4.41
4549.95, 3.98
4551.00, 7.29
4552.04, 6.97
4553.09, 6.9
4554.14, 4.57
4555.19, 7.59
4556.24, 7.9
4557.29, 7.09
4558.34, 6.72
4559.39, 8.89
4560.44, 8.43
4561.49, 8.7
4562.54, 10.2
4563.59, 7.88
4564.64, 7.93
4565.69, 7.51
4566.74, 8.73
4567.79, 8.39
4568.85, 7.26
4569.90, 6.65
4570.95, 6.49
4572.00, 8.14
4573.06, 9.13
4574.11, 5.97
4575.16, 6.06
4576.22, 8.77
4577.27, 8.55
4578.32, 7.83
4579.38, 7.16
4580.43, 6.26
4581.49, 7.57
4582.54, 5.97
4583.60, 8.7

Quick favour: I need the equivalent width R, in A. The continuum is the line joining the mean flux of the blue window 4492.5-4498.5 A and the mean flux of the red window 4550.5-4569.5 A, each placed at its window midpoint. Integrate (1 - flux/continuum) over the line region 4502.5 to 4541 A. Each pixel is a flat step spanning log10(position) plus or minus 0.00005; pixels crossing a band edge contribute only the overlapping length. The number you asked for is -3.9 A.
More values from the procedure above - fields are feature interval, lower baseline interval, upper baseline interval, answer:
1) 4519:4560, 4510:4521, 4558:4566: 7.8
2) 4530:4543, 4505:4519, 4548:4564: 1.9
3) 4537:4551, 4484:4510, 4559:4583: 2.2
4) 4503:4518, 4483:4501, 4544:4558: -4.4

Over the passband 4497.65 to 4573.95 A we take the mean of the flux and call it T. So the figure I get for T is 7.37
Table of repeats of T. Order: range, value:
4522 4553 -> 6.62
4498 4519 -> 8.06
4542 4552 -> 6.1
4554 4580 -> 7.74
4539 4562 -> 6.7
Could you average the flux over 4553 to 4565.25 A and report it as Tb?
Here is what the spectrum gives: 7.76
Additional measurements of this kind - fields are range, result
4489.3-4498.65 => 6.28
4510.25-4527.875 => 8.02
